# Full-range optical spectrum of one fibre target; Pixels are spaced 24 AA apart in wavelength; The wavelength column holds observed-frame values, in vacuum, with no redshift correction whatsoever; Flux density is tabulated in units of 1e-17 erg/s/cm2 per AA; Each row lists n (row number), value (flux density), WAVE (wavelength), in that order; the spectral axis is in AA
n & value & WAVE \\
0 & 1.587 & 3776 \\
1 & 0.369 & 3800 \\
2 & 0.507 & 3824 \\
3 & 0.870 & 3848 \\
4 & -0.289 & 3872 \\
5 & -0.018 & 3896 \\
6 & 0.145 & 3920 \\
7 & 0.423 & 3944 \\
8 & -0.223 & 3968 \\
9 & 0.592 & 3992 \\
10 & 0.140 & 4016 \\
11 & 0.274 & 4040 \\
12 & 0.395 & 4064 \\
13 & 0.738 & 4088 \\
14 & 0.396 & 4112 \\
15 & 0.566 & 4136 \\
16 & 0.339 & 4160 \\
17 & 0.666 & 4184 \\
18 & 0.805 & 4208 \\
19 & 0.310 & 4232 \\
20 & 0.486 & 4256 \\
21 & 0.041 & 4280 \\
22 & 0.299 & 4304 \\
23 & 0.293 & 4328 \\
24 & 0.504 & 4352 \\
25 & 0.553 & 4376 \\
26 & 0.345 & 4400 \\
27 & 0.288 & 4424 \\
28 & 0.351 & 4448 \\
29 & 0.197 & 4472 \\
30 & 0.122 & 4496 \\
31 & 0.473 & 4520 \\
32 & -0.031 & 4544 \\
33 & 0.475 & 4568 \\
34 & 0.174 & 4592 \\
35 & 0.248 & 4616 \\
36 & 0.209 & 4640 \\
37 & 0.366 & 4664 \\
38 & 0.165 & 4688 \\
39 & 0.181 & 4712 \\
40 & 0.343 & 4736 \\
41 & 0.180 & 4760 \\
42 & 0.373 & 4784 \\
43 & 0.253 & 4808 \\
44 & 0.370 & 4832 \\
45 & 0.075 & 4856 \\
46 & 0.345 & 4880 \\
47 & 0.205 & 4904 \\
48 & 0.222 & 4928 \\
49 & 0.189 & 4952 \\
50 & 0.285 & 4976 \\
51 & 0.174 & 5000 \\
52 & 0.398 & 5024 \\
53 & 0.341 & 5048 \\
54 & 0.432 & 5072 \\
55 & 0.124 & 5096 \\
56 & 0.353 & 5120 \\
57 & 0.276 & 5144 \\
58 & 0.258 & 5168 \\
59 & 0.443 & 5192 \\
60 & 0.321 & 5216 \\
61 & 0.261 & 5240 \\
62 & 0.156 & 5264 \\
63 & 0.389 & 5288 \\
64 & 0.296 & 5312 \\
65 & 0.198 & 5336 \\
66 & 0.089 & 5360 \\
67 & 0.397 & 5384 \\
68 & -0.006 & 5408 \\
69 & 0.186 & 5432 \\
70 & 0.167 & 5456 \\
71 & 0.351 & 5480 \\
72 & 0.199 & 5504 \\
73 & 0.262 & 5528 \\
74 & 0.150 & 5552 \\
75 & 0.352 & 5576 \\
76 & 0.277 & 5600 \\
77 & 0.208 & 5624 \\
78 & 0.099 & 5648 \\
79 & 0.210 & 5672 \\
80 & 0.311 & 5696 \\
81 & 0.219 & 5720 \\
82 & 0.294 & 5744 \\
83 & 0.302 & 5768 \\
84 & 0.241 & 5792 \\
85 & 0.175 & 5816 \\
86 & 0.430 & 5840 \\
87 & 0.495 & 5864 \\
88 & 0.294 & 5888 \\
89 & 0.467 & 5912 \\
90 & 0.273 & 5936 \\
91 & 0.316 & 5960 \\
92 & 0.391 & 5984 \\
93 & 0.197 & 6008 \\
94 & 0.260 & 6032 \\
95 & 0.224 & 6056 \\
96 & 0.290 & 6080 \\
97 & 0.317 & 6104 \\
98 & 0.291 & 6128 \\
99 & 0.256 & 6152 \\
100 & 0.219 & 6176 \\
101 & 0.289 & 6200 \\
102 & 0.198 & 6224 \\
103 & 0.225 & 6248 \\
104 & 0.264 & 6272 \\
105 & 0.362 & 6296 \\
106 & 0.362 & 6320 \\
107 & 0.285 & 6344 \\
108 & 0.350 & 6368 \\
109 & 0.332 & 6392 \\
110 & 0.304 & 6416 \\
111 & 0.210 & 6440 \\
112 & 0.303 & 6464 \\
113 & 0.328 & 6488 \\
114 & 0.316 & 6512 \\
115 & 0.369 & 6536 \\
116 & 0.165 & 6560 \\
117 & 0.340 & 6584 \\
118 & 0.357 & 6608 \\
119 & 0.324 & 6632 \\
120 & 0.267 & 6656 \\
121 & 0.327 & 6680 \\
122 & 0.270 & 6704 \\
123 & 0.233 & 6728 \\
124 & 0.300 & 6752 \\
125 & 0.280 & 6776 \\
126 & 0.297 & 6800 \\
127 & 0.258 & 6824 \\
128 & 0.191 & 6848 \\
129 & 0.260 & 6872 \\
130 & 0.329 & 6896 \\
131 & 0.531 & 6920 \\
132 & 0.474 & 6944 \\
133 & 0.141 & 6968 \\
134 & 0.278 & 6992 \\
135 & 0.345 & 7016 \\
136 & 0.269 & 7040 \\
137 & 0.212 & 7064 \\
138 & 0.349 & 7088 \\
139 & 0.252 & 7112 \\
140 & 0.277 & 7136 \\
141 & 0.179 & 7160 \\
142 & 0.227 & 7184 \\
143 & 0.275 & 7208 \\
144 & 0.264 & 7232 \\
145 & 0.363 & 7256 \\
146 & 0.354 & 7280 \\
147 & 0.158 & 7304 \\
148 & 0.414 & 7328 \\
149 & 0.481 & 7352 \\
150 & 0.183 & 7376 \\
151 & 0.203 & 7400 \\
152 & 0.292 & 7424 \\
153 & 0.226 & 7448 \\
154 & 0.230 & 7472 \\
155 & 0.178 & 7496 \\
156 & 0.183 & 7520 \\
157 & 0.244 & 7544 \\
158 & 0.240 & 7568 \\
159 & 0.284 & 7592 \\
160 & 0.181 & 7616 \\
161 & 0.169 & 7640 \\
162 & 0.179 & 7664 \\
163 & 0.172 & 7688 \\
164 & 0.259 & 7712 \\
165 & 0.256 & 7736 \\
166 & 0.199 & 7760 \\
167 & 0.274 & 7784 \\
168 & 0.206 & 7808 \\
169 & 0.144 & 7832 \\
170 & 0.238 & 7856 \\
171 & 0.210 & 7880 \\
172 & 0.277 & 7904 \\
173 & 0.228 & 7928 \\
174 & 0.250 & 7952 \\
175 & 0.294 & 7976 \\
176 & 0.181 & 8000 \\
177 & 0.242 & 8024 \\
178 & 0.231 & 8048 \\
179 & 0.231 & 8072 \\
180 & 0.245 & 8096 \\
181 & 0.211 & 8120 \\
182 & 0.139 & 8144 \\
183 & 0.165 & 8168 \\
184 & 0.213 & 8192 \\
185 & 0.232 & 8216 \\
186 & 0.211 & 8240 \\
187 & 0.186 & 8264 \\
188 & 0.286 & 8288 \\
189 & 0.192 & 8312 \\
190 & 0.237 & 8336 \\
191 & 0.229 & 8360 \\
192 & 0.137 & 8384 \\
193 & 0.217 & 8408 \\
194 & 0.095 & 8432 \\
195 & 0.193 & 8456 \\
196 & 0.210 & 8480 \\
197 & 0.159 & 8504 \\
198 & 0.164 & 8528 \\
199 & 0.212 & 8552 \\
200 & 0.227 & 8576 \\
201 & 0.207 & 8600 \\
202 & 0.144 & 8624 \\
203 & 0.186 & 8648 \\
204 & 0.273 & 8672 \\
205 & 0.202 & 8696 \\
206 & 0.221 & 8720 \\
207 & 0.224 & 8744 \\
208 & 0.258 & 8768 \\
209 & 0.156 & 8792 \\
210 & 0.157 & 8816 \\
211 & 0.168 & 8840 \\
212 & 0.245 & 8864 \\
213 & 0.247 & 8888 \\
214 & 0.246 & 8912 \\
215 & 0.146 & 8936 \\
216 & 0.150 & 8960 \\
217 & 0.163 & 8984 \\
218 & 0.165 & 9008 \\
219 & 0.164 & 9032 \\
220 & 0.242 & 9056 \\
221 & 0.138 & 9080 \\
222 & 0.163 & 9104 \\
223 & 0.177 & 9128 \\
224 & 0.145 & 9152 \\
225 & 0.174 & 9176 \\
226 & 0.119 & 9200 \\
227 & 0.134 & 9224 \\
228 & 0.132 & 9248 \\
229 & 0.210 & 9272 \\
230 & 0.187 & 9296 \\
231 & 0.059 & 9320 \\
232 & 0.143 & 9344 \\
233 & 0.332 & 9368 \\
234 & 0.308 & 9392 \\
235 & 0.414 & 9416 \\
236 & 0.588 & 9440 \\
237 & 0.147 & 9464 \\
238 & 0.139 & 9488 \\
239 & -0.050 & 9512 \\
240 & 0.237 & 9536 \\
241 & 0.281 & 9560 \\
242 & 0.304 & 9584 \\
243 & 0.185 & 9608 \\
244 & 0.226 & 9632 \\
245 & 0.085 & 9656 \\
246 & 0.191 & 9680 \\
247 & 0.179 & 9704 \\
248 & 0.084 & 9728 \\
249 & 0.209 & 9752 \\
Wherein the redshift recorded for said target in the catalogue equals 0.05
